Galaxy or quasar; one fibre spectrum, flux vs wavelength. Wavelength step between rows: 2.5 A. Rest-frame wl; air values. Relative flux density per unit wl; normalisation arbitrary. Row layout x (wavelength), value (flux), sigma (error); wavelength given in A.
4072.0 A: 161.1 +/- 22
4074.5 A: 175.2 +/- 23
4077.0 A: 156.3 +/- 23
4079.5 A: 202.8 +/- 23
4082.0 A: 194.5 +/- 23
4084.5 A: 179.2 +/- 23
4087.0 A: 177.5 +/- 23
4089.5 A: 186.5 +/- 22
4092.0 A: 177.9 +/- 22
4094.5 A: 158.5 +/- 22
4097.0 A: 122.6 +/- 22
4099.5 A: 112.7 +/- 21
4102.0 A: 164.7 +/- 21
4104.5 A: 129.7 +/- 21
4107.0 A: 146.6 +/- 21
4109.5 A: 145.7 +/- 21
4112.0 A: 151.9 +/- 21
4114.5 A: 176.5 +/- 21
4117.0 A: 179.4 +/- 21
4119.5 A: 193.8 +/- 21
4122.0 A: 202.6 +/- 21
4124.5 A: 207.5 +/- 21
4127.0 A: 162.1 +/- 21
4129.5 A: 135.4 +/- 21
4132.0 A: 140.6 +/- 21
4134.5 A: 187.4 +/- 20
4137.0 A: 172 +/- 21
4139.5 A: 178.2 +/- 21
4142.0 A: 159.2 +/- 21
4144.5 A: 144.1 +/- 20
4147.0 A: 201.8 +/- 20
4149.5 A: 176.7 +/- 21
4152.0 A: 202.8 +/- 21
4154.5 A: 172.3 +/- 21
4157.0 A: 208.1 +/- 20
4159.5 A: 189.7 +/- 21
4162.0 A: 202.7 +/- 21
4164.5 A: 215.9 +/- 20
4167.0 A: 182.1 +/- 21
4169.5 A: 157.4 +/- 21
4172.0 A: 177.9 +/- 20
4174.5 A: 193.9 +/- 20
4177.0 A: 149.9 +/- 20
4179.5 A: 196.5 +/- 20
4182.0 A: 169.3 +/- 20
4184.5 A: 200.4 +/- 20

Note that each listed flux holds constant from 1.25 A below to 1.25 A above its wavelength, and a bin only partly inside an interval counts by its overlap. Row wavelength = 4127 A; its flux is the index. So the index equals 162.1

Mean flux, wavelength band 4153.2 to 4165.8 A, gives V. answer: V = 198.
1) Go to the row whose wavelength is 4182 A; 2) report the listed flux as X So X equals 169.3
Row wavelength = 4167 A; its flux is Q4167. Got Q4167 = 182.1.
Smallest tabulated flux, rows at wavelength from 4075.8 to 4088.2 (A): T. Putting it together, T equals 156.3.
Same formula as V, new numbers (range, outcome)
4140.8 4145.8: 152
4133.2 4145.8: 168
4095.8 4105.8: 133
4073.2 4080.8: 178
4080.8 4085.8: 187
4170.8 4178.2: 174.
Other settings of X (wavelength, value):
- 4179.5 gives 196.5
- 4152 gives 202.8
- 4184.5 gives 200.4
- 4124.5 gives 207.5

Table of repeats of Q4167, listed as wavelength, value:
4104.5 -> 129.7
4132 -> 140.6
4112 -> 151.9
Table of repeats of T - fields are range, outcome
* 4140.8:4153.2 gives 144.1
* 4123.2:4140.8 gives 135.4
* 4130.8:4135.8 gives 140.6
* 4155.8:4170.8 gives 157.4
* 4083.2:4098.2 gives 122.6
